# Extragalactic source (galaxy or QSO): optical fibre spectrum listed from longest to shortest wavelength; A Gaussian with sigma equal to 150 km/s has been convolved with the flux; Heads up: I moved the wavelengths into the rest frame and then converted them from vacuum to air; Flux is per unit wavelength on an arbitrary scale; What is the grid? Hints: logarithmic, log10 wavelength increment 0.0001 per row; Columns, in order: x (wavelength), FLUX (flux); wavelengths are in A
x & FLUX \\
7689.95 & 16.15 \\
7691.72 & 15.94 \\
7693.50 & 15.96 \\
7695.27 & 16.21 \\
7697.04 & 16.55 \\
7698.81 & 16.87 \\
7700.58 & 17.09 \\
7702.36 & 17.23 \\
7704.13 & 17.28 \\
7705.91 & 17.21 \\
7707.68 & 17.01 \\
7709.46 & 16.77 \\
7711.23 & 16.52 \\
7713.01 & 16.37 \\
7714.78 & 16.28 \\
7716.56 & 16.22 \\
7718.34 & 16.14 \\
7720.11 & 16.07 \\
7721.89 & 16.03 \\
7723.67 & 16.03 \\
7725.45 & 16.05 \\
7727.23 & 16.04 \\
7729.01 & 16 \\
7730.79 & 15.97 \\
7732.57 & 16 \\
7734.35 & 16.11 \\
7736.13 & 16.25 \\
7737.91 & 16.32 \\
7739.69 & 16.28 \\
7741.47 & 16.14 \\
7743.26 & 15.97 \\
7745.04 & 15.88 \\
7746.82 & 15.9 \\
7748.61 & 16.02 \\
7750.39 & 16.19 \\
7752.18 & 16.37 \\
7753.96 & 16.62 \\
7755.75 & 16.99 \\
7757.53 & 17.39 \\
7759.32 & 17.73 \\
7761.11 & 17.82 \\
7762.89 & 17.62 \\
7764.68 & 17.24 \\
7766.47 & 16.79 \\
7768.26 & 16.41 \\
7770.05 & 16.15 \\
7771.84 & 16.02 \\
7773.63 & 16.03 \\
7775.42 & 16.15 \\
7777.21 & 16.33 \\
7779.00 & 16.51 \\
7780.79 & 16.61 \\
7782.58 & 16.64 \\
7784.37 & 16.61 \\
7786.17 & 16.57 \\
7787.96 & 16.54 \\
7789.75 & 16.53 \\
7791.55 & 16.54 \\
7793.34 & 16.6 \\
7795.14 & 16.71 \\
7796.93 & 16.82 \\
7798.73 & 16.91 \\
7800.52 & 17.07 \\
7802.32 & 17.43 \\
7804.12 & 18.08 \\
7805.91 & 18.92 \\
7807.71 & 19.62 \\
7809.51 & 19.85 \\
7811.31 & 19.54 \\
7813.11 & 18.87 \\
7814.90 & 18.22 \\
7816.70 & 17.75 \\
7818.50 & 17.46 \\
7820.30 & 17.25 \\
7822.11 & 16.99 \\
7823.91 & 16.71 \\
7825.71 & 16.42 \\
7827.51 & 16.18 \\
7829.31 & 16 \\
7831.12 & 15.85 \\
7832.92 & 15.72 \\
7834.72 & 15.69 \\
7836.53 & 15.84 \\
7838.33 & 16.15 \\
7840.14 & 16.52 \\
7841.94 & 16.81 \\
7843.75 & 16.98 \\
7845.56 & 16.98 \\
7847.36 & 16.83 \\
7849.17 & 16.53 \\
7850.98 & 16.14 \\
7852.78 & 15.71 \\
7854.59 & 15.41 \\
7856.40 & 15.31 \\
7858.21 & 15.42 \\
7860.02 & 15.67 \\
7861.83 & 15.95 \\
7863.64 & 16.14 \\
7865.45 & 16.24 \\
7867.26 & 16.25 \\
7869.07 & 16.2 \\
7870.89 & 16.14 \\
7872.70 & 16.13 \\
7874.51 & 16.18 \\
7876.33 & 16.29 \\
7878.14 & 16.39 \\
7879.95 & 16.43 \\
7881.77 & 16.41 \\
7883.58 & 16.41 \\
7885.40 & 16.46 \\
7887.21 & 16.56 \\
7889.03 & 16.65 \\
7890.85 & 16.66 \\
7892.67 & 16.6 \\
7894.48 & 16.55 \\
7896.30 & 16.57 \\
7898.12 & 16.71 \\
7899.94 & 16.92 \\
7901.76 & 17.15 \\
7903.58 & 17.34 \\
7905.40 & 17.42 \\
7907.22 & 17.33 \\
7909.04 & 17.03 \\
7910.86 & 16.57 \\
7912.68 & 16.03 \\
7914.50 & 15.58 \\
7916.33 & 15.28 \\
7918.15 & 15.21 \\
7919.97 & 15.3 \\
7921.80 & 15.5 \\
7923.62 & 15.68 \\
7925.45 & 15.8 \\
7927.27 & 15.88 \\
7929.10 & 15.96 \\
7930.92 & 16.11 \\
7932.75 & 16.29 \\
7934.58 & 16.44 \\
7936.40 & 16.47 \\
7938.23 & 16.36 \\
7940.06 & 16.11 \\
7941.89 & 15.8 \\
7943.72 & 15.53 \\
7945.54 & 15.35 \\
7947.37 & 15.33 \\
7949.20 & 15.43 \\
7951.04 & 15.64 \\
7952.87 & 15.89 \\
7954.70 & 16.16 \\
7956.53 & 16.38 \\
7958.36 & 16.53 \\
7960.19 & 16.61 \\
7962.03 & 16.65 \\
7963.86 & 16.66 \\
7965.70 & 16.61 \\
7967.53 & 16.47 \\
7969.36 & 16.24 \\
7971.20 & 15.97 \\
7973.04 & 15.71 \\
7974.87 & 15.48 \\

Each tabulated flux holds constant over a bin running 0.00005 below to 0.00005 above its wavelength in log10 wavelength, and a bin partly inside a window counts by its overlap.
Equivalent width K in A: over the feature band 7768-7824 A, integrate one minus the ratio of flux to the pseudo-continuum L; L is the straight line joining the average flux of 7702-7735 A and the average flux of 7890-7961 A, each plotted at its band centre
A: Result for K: -3.14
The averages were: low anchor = 16.4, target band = 17.2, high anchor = 16.2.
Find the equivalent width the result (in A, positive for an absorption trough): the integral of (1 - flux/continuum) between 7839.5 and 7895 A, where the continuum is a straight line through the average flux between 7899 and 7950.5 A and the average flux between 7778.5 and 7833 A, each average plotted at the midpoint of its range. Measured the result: 1.2 A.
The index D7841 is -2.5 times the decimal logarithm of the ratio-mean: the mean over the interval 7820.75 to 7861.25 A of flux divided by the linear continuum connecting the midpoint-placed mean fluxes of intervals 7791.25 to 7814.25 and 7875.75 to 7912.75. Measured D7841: 0.081 mag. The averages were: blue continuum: 18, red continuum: 16.7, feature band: 16.2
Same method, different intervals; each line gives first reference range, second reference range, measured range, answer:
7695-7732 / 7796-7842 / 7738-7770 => 0.01 mag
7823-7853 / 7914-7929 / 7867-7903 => -0.04 mag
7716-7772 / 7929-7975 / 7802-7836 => -0.08 mag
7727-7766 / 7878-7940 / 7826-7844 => 0.02 mag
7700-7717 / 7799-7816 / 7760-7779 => 0.08 mag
